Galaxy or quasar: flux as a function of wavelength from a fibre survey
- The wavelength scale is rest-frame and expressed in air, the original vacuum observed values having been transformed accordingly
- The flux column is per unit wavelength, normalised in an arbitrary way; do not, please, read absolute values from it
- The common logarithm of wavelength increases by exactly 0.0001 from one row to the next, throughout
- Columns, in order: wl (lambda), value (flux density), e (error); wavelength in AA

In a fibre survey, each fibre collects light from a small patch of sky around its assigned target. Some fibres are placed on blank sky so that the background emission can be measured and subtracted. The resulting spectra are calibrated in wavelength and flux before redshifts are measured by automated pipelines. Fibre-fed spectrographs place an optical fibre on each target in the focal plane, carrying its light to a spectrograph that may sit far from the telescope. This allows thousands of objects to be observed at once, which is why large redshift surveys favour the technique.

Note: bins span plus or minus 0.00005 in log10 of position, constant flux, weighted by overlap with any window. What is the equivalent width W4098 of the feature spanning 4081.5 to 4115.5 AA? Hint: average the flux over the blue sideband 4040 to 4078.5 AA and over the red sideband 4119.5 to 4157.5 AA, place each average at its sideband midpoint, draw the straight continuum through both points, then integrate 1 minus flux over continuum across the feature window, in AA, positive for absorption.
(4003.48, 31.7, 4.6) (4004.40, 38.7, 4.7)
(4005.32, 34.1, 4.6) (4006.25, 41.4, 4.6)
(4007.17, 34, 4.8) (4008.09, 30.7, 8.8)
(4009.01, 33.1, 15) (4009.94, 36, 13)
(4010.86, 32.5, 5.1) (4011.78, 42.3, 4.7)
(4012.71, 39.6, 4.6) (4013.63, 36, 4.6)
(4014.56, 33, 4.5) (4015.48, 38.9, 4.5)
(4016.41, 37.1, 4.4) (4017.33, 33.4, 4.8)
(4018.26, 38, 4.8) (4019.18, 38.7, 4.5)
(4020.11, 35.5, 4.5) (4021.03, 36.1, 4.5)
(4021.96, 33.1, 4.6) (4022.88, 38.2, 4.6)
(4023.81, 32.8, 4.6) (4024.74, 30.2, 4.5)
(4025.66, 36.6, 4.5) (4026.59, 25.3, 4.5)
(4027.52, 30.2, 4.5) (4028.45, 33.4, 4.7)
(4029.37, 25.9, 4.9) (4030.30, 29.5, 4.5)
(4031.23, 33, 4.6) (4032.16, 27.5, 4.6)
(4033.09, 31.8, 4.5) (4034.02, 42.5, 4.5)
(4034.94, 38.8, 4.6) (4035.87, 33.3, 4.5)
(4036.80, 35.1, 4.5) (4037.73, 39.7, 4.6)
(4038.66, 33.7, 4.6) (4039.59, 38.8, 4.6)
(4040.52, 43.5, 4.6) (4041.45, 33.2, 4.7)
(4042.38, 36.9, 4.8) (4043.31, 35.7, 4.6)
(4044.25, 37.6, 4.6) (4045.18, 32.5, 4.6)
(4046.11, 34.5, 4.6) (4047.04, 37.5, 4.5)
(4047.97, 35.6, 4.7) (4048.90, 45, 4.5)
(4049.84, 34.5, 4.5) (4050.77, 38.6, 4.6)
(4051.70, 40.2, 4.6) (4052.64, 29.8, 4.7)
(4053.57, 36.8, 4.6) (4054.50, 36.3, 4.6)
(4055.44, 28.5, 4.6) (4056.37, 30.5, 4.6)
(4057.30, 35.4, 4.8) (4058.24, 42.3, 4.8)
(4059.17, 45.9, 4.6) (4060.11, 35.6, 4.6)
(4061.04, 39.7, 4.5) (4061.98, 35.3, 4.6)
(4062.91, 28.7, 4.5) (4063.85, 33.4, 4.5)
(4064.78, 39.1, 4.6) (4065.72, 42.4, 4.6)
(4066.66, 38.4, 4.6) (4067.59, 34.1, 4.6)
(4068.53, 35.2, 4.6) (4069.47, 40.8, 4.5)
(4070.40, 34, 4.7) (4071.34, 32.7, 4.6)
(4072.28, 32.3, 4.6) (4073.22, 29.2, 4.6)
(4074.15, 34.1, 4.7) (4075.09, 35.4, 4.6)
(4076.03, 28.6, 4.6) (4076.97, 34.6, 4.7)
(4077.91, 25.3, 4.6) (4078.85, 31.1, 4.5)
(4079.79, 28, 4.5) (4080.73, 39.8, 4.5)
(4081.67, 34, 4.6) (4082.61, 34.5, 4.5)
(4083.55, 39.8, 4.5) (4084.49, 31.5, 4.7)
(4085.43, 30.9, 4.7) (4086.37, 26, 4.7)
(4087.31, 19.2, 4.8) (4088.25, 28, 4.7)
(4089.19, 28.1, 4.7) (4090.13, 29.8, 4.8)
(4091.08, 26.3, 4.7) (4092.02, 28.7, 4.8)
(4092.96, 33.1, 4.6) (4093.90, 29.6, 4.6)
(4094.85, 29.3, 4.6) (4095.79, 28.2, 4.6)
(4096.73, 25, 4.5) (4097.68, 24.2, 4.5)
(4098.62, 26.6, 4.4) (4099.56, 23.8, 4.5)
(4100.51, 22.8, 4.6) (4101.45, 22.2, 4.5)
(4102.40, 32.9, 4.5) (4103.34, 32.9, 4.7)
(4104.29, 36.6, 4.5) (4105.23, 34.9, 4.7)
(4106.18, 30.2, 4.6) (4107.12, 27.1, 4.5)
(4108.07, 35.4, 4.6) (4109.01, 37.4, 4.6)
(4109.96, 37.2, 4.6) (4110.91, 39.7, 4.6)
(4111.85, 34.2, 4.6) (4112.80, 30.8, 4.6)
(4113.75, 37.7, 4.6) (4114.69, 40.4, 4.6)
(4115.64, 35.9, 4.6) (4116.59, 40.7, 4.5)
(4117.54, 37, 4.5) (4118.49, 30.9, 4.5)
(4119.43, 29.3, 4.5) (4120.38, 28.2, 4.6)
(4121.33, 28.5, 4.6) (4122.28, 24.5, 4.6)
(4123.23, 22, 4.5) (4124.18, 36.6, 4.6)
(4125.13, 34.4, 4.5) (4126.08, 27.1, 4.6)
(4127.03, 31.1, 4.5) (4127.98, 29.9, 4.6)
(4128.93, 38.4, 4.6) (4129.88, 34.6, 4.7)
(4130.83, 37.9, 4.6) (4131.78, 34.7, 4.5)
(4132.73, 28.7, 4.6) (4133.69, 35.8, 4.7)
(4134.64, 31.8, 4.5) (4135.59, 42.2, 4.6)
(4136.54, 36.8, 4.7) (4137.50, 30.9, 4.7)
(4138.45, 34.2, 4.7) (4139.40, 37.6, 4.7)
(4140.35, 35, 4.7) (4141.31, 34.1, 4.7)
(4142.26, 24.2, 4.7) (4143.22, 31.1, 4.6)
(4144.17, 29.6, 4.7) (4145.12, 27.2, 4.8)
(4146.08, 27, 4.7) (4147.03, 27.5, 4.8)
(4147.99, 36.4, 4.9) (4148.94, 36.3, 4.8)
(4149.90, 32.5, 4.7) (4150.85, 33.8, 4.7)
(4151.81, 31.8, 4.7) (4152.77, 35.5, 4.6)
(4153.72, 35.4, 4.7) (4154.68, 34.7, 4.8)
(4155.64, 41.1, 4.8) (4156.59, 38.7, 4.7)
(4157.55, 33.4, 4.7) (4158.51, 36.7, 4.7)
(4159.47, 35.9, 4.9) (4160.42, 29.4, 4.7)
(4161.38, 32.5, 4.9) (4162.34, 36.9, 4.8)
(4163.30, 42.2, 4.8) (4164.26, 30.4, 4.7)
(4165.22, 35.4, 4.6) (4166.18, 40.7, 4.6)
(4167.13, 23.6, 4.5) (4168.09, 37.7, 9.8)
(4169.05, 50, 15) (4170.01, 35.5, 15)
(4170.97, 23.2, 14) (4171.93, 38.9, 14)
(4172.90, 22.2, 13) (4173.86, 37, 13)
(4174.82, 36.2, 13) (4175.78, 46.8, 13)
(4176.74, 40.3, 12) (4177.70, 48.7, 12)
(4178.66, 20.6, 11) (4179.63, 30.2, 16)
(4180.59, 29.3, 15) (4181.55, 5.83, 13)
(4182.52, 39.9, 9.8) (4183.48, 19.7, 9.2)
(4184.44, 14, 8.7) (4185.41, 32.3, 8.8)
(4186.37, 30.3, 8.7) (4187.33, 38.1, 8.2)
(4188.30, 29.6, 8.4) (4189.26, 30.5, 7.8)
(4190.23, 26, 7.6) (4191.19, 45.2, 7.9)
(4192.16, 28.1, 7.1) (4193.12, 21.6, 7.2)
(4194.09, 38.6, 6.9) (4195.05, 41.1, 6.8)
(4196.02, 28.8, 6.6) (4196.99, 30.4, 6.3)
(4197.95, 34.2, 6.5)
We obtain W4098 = 3.3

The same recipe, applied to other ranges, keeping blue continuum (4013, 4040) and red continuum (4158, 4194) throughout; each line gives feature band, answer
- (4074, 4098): 2.5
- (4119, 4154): 0.8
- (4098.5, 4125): 1.0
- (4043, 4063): -1.4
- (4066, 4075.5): -0.3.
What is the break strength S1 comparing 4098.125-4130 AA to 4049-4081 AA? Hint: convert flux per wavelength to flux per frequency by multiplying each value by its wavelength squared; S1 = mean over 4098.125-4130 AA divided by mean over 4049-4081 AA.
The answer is 0.94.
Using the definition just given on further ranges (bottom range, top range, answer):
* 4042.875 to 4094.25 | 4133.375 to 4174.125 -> 1.05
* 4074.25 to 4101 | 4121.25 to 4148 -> 1.11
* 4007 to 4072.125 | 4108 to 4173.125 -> 1.00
